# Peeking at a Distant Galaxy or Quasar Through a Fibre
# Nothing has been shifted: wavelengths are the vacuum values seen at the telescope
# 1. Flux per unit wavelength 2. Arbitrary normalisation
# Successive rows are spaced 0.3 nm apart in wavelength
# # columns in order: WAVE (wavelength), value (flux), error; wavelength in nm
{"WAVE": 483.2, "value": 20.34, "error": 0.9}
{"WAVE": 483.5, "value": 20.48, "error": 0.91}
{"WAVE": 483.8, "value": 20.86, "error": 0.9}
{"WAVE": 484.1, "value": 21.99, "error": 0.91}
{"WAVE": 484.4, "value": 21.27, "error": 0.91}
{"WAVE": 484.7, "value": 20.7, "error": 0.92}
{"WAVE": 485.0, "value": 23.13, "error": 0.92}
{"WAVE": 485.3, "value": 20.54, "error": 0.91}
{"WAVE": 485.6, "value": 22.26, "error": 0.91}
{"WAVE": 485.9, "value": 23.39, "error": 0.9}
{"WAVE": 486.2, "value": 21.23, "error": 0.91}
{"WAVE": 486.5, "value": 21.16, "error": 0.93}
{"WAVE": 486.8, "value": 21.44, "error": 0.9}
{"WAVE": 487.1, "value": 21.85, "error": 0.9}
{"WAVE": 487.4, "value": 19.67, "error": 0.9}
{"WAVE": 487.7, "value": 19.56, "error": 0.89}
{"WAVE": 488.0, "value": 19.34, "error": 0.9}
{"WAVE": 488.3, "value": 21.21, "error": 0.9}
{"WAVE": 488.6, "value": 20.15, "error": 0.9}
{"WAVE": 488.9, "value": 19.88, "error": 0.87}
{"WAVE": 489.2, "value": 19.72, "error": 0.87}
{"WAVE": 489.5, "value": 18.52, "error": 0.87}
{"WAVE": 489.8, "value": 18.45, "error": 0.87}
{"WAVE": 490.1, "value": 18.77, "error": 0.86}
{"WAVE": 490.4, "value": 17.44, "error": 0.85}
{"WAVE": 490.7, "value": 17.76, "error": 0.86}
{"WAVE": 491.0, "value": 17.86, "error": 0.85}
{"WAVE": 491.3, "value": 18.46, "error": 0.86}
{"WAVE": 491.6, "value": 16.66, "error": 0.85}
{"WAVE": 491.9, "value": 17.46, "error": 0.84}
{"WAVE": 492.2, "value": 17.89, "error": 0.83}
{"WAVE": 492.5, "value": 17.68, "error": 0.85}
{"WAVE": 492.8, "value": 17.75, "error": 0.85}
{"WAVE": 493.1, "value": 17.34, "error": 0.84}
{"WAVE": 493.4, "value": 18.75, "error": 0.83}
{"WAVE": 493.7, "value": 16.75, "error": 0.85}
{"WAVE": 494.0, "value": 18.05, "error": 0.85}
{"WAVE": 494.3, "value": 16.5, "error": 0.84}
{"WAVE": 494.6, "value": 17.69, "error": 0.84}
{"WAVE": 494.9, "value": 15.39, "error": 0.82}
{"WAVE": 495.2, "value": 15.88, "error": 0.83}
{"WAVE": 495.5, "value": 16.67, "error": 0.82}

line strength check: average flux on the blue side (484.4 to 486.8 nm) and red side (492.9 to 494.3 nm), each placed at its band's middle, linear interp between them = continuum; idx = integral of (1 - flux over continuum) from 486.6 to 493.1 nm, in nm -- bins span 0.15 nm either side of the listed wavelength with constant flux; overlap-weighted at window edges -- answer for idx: 0.21 nm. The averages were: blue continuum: 21.7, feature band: 18.9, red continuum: 17.6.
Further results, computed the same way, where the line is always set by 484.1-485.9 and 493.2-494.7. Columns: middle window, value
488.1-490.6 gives 0.06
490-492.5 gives 0.14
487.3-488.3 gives 0.03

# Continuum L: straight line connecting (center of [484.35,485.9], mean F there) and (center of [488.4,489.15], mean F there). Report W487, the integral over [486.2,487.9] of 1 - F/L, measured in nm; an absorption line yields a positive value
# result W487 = 0.01 nm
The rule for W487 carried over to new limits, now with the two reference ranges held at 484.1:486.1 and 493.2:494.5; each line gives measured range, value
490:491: 0.065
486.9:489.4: 0.023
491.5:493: 0.065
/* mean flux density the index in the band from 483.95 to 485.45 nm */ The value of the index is 21.5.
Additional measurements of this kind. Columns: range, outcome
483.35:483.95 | 20.7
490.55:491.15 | 17.8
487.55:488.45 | 20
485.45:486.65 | 22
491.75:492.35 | 17.7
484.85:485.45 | 21.8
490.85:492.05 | 17.6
